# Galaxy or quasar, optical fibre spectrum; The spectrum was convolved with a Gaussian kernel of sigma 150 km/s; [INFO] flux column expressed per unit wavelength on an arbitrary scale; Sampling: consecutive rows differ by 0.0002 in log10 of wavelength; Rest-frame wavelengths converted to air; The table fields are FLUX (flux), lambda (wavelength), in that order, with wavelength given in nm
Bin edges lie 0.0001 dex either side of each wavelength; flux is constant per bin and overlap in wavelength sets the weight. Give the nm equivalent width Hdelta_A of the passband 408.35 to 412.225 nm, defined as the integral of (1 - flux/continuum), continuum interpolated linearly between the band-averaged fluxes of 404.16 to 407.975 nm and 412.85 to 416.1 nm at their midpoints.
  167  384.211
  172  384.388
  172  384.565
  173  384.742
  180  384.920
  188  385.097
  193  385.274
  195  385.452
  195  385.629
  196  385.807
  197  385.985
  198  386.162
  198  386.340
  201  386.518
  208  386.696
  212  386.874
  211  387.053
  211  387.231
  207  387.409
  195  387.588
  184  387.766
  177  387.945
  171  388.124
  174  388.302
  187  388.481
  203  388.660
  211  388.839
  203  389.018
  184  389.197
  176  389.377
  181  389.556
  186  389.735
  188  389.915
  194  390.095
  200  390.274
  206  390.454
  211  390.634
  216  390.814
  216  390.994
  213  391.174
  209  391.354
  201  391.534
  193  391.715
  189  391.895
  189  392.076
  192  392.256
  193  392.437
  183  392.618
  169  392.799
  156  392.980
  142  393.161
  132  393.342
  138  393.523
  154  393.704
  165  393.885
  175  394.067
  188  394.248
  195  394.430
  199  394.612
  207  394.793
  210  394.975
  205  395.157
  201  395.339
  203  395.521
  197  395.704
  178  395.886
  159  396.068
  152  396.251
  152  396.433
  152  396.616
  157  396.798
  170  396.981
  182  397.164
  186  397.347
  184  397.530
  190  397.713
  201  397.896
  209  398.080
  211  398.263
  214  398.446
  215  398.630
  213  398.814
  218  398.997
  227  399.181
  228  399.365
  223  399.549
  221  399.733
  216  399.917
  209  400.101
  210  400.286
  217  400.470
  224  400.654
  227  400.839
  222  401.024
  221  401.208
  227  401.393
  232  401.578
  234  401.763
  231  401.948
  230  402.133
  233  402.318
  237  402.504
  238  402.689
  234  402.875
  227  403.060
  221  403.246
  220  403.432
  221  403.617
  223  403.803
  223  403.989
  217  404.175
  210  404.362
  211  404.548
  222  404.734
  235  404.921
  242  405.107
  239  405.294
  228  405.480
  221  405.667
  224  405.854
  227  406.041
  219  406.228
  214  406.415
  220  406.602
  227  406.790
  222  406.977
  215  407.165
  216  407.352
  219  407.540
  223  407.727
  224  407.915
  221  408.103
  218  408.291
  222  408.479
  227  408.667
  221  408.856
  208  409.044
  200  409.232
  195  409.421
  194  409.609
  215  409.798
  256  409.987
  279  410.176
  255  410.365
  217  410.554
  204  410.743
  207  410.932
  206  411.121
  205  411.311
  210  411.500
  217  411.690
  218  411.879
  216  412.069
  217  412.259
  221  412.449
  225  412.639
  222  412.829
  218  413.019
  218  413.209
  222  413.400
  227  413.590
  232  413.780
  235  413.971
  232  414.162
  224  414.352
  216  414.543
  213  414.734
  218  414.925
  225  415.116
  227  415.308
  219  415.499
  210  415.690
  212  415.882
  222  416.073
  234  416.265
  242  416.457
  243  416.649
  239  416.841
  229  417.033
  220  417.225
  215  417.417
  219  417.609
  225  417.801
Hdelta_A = 0.06 nm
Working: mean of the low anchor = 223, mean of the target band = 219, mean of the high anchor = 222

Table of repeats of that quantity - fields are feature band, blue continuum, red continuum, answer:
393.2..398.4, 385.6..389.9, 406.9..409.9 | 0.57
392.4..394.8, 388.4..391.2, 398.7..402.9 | 0.44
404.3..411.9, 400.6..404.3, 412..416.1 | 0.12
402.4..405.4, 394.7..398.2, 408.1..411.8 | -0.34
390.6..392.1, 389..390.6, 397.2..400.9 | -0.08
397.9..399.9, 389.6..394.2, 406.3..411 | -0.18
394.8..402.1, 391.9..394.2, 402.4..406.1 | -0.30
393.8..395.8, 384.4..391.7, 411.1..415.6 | 0.07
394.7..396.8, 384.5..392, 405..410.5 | 0.25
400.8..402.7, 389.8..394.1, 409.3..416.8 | -0.26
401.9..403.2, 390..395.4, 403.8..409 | -0.12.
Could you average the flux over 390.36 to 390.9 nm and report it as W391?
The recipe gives 211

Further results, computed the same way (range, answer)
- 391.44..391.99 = 194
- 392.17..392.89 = 184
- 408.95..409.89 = 202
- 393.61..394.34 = 170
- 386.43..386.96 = 207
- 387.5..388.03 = 185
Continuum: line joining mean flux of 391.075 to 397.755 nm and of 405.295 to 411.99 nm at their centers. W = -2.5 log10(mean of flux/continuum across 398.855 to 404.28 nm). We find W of -0.12 mag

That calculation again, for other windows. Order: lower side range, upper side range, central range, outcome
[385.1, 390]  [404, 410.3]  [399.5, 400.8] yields -0.03 mag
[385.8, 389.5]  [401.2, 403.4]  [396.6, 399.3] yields 0.12 mag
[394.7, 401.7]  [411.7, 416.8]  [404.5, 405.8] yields -0.09 mag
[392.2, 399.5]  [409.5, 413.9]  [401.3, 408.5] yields -0.10 mag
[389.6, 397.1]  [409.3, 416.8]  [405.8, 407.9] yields -0.05 mag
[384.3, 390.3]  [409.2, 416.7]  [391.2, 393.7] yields 0.13 mag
